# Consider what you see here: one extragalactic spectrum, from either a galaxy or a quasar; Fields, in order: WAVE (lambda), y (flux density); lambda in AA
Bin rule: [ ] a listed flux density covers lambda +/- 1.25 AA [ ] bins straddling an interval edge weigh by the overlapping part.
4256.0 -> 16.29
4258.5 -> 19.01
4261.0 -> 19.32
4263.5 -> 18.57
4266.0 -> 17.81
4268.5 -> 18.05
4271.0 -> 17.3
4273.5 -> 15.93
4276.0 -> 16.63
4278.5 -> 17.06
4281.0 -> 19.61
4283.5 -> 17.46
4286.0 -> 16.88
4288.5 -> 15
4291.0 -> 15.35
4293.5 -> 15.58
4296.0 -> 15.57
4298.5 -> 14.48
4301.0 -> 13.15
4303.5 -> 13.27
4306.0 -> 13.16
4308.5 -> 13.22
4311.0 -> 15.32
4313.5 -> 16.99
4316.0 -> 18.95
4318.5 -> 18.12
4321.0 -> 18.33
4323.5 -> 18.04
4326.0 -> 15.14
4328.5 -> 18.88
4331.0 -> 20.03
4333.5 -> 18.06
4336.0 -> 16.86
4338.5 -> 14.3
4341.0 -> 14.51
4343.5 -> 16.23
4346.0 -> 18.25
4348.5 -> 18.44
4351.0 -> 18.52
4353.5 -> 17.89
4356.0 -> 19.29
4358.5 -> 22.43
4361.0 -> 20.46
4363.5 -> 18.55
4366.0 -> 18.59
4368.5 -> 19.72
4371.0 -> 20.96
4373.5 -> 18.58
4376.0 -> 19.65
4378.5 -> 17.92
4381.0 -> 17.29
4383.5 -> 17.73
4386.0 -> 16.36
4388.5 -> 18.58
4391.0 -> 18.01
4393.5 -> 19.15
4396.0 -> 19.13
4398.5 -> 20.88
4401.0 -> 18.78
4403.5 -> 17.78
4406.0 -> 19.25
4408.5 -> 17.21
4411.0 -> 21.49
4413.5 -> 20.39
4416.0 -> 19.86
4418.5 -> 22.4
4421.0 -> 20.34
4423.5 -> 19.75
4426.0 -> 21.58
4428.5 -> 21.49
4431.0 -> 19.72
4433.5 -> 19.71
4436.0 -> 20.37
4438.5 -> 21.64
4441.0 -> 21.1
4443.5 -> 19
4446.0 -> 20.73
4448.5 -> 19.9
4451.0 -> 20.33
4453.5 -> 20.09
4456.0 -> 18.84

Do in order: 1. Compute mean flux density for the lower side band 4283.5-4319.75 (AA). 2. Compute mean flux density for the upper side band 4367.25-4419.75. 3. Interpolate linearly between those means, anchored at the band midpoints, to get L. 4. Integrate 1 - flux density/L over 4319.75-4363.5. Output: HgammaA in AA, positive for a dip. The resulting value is -2.5 AA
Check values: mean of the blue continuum 15.4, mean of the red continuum 19.1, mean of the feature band 18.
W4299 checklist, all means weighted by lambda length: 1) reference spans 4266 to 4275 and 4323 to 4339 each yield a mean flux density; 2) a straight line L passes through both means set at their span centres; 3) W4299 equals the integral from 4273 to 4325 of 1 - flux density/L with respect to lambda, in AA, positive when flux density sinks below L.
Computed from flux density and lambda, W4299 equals 3.6 AA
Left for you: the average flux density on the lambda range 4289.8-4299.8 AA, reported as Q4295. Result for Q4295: 15.2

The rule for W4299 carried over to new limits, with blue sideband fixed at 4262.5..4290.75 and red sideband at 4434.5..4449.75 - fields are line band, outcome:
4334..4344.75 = 1.6 AA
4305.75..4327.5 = 1.8 AA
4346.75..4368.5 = -0.5 AA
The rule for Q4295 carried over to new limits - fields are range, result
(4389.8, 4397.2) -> 18.8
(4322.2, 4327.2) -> 16.6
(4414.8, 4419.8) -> 21.1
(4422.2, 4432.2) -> 20.6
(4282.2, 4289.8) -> 16.5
